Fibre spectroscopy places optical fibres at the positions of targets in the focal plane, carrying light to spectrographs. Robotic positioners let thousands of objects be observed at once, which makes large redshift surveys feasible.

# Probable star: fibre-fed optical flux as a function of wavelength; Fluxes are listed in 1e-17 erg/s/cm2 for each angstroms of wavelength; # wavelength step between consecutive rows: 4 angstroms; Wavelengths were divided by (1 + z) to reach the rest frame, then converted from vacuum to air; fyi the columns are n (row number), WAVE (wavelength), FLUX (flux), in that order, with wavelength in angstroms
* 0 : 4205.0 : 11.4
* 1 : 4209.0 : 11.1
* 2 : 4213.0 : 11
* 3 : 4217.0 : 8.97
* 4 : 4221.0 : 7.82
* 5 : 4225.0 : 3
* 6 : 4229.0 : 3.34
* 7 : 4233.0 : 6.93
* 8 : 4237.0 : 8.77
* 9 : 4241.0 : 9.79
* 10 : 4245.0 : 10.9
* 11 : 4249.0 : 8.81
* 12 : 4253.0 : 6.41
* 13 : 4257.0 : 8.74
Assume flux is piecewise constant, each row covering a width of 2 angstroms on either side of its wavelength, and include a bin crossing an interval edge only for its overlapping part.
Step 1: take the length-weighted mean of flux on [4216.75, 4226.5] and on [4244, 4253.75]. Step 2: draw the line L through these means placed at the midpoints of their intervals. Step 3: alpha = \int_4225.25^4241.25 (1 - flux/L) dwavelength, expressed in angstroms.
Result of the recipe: 2.3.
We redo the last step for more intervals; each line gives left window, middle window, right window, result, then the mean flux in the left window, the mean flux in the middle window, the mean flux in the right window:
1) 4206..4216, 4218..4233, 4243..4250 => 7.5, 10.9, 5.3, 10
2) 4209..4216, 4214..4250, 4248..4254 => 5.2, 10.7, 7.65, 7.61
